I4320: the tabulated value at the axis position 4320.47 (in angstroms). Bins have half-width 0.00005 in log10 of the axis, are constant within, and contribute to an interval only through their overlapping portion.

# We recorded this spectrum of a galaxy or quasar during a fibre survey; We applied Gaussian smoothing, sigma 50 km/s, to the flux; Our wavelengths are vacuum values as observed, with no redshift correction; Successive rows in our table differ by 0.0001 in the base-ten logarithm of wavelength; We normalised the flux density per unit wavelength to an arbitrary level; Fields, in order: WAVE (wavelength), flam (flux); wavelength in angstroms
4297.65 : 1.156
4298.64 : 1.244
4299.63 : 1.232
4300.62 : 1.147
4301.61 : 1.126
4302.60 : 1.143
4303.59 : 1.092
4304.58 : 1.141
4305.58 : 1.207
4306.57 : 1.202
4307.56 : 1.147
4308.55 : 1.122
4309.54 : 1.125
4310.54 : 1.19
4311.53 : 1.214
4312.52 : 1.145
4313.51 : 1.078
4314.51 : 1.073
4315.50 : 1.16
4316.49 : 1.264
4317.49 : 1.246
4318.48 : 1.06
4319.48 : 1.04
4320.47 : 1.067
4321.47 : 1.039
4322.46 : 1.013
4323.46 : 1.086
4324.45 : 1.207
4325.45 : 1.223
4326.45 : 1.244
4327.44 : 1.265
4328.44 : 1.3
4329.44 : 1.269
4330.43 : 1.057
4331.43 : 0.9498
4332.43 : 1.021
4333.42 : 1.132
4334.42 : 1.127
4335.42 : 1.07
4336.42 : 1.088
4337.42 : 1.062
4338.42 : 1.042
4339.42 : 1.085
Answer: 1.067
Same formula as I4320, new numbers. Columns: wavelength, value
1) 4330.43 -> 1.057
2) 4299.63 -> 1.232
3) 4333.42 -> 1.132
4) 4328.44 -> 1.3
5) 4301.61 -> 1.126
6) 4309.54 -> 1.125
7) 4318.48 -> 1.06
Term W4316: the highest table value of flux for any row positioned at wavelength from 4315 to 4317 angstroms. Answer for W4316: 1.264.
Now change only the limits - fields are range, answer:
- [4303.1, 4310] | 1.207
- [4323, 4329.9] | 1.3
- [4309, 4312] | 1.214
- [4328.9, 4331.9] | 1.269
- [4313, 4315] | 1.078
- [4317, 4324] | 1.246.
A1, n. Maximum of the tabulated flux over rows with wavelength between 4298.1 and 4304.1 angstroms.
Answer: 1.244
